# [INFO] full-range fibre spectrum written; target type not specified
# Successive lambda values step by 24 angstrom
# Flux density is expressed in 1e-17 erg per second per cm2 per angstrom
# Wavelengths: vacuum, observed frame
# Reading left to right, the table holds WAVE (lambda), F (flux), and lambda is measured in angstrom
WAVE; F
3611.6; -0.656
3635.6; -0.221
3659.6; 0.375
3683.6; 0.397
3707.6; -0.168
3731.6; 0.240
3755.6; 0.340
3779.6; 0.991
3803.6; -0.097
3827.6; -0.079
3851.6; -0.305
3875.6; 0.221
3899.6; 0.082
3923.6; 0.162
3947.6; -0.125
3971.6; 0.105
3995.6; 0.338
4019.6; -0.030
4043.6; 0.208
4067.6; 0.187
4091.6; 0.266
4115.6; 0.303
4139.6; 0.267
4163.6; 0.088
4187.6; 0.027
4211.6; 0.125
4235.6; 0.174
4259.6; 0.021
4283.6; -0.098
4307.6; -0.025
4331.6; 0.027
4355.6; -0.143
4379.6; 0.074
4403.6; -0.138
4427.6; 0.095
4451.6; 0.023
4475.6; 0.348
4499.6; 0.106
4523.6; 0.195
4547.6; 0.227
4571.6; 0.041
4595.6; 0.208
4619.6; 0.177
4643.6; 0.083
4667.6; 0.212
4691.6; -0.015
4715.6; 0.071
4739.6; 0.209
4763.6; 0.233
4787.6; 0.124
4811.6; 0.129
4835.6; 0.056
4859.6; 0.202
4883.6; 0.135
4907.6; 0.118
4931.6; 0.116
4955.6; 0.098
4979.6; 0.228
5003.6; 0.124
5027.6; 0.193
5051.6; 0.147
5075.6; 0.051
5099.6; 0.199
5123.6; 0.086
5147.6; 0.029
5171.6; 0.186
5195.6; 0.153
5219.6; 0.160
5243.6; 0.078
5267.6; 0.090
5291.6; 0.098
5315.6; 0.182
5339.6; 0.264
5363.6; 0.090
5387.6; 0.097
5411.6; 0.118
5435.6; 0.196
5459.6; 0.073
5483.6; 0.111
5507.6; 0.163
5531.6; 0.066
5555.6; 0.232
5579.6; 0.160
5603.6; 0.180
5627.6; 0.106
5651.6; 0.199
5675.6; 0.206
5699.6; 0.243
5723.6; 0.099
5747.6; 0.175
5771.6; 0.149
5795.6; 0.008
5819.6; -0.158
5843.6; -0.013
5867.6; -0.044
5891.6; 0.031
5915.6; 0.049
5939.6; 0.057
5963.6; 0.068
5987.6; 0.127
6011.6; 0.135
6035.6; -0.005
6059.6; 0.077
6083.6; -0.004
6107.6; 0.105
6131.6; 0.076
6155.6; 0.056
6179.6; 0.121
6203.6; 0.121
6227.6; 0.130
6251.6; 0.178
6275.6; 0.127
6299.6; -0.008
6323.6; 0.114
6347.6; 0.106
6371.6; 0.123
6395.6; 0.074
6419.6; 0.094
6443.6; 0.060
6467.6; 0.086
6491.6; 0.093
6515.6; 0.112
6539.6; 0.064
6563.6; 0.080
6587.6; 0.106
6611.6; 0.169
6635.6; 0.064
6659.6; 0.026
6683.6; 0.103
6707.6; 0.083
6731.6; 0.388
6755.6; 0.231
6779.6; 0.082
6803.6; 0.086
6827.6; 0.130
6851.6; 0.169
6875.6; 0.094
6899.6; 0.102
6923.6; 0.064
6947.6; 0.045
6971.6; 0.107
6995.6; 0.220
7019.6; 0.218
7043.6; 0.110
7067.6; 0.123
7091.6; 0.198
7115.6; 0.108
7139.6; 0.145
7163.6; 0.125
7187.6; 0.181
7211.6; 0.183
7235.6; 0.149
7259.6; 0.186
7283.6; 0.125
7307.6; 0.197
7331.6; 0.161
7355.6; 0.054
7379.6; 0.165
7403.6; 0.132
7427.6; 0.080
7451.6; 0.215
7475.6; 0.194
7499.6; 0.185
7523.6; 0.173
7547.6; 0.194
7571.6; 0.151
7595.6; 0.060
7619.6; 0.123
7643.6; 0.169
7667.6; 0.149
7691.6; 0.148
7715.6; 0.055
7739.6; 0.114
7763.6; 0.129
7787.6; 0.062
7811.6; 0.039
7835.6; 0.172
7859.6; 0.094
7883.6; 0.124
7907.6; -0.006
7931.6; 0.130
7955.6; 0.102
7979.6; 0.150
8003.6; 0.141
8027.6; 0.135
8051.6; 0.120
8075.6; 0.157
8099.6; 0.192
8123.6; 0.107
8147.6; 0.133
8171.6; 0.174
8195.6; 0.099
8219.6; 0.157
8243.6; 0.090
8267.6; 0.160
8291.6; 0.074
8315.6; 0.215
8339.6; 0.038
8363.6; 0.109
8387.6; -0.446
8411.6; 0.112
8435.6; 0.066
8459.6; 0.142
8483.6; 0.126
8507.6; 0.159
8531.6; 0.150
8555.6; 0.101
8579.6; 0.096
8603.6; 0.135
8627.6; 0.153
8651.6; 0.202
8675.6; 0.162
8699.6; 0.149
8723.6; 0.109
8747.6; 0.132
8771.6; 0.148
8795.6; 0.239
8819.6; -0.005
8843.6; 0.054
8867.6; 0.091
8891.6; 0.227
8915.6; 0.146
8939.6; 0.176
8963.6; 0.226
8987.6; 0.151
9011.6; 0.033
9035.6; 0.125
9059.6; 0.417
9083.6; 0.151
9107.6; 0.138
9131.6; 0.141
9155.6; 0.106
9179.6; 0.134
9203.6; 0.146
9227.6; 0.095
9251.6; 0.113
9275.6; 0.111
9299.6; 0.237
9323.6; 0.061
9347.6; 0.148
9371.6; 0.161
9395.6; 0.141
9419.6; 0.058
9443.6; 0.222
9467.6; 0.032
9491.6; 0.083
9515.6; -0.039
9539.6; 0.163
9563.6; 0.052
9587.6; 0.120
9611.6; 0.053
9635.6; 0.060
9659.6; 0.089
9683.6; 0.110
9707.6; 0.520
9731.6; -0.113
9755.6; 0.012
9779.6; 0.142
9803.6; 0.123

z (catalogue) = 0.808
